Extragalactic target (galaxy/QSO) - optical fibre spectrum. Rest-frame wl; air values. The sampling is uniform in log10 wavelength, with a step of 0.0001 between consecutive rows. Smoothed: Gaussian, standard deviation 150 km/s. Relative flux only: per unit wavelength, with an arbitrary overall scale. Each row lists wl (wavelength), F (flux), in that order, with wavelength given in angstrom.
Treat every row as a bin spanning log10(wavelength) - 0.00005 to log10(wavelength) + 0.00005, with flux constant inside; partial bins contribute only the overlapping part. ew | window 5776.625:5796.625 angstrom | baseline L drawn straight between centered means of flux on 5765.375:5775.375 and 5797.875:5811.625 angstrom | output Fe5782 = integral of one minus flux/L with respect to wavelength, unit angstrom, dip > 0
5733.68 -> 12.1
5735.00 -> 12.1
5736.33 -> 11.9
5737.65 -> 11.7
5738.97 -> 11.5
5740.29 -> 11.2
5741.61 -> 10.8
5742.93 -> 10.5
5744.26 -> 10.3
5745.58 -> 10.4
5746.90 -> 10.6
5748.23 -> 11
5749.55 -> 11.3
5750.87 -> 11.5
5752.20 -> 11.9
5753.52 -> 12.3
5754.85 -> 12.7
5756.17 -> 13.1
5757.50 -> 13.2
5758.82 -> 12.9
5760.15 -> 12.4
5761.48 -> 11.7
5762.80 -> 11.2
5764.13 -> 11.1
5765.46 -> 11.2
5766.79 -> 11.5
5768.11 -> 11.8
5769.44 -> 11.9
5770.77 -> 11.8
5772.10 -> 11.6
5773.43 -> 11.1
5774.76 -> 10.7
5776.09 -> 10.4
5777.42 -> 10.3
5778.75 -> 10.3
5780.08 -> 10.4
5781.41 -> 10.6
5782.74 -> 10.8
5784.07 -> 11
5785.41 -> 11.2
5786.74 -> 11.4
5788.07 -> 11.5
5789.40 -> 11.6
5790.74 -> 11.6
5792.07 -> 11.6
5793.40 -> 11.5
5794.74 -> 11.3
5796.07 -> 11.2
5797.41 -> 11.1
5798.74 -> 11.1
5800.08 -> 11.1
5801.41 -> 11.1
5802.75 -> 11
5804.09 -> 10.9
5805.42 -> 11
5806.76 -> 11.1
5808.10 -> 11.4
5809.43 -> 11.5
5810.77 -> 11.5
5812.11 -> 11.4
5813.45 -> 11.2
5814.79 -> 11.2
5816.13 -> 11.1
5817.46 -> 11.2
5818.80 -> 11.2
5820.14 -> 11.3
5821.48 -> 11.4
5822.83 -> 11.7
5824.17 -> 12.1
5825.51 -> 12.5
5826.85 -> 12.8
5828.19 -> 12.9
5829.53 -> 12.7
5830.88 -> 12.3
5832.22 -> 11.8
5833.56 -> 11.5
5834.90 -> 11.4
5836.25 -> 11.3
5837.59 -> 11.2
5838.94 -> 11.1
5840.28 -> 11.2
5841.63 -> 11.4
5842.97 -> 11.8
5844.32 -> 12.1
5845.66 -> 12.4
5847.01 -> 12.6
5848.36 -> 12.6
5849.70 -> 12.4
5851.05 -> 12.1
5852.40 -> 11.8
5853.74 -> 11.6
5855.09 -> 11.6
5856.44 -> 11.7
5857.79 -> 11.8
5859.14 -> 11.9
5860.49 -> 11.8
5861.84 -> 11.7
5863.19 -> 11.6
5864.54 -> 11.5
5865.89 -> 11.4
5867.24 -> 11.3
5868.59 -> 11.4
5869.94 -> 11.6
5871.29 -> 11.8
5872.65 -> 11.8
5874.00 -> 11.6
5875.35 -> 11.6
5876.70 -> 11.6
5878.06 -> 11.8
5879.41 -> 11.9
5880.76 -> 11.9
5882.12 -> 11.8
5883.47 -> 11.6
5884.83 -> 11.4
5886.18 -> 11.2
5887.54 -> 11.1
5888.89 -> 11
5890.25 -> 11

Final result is 0.4 angstrom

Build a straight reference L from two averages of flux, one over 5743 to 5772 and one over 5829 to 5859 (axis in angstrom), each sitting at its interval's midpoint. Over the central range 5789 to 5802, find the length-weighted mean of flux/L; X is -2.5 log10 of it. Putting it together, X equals 0.04 mag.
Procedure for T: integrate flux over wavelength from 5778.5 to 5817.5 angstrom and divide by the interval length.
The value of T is 11.2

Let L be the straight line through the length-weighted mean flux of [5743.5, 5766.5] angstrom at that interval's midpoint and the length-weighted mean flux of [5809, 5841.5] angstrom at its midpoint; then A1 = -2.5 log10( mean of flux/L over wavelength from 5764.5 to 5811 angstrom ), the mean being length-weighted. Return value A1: 0.05 mag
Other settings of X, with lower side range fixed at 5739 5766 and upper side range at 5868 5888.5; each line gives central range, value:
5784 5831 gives 0.01 mag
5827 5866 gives -0.02 mag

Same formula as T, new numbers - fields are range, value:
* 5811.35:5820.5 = 11.2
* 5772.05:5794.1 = 11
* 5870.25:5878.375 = 11.7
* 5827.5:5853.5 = 11.9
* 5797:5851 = 11.6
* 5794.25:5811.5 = 11.2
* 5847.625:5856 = 12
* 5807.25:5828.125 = 11.6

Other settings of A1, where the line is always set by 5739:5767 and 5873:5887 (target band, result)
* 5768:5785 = 0.061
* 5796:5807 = 0.051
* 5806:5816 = 0.028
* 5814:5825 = 0.018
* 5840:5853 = -0.041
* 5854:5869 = 0.002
